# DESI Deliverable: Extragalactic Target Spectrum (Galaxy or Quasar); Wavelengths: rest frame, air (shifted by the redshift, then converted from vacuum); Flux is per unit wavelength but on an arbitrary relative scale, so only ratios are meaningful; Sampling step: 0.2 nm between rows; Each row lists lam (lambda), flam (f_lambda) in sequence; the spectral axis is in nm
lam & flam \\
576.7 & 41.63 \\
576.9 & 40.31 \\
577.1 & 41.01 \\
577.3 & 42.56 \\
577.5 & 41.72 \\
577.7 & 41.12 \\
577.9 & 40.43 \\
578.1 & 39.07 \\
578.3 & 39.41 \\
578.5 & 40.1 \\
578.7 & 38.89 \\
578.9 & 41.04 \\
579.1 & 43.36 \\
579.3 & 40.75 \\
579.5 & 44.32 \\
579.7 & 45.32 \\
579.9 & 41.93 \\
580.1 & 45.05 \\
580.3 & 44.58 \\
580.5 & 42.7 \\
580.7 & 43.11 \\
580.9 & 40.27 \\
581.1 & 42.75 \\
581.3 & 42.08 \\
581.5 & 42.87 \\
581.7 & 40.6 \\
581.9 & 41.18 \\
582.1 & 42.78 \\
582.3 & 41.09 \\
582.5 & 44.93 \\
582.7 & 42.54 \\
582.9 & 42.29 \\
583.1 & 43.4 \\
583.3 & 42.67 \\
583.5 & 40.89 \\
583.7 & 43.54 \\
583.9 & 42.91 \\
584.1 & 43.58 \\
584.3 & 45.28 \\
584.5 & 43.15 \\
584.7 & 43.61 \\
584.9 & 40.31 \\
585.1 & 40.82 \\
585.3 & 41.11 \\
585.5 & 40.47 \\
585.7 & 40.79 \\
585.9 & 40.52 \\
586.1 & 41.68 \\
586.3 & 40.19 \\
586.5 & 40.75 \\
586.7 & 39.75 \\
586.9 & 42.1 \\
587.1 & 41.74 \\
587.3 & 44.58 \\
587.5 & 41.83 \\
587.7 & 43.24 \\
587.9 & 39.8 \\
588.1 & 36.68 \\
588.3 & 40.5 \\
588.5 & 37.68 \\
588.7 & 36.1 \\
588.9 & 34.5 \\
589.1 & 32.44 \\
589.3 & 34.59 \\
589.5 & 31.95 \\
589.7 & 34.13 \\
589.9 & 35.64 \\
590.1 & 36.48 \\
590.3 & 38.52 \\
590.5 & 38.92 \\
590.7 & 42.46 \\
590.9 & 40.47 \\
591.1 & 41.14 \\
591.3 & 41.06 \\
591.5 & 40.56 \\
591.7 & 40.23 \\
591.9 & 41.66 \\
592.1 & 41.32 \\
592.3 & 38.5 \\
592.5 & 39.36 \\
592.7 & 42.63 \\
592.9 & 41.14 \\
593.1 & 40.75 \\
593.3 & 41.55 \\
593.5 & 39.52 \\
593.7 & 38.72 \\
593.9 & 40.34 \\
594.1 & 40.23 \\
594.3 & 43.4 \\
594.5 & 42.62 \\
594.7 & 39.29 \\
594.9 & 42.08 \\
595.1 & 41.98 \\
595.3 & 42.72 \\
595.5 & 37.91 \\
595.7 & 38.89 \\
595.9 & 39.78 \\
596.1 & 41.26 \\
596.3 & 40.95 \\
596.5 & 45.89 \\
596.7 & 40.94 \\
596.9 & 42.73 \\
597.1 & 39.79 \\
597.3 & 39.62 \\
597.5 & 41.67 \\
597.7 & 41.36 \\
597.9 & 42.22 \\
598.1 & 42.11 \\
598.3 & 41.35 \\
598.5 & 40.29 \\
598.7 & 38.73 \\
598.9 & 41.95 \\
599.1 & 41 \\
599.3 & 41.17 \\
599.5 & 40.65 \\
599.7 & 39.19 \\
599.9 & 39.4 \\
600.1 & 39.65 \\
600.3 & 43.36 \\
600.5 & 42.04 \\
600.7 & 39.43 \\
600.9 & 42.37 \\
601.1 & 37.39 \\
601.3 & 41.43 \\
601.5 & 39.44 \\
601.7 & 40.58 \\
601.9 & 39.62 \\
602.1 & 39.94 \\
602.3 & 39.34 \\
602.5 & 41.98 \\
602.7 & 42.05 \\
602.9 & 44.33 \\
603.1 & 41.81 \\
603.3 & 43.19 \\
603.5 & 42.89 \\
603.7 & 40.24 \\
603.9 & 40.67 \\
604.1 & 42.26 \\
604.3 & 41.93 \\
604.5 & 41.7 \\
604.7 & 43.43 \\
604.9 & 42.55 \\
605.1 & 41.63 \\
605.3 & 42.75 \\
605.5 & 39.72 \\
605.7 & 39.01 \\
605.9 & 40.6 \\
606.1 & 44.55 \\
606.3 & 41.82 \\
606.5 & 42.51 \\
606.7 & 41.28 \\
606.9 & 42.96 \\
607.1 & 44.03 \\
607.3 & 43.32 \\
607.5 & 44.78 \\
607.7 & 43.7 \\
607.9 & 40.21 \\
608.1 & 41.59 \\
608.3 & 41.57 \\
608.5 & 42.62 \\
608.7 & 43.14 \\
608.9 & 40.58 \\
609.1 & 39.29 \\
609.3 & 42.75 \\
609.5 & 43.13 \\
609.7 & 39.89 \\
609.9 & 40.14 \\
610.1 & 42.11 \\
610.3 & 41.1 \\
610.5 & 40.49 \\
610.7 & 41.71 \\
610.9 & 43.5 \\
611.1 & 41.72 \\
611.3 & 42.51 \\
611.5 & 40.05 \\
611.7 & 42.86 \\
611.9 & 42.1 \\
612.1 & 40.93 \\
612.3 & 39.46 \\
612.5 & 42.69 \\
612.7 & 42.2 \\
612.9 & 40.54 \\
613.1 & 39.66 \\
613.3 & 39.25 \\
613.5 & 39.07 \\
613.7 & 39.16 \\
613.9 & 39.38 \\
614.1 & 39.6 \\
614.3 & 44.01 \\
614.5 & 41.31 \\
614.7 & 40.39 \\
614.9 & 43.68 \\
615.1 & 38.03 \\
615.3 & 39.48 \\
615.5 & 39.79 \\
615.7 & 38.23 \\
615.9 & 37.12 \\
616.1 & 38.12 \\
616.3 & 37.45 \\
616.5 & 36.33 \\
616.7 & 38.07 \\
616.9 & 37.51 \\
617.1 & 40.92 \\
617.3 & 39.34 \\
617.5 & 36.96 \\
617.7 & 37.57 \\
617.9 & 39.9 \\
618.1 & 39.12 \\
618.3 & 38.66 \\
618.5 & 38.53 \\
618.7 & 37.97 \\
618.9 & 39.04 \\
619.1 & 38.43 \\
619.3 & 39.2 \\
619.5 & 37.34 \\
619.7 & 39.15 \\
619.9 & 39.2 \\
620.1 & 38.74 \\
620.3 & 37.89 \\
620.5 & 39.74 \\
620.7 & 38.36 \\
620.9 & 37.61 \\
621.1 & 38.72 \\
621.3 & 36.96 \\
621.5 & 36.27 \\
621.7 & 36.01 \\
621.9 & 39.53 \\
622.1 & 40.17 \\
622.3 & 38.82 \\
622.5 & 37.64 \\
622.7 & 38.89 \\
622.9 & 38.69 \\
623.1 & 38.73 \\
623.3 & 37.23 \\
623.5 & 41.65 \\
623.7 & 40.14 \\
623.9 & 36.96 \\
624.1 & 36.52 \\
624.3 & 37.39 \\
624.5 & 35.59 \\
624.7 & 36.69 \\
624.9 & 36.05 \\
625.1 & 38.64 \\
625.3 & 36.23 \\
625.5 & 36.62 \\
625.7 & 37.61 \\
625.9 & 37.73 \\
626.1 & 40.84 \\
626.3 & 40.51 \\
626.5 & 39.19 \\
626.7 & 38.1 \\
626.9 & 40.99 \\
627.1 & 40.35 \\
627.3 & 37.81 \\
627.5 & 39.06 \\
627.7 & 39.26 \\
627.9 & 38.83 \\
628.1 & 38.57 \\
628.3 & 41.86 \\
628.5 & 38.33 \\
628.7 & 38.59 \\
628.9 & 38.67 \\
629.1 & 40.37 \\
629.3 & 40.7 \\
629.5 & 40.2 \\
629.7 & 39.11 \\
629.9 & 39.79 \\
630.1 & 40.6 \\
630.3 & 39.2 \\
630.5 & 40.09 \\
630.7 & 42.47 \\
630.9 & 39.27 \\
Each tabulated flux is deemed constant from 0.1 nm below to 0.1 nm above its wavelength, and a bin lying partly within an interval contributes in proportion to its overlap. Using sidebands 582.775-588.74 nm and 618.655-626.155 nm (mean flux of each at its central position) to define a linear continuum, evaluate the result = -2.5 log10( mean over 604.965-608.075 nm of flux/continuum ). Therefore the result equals -0.07 mag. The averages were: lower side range 41.5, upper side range 38.1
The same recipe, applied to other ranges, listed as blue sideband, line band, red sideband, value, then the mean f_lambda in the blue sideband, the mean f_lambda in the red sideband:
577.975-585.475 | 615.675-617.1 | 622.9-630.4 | 0.051 mag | 42.3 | 38.8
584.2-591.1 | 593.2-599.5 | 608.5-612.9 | -0.020 mag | 39.5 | 41.5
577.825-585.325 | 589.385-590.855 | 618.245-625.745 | 0.122 mag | 42.2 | 38.1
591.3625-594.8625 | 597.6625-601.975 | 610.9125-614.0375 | 0.003 mag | 40.7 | 40.8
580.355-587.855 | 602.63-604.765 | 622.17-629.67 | -0.045 mag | 42.1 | 38.7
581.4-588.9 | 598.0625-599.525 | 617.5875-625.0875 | -0.016 mag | 41.5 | 38.2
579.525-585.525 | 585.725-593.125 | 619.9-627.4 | 0.069 mag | 42.6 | 38.3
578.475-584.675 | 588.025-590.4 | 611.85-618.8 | 0.172 mag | 42.6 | 39.5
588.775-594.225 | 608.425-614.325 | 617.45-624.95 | -0.074 mag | 38.9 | 38.2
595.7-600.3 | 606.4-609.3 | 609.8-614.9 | -0.032 mag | 41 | 41.1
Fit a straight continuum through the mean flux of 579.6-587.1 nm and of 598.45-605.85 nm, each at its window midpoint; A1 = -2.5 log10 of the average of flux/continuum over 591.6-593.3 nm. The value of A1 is 0.02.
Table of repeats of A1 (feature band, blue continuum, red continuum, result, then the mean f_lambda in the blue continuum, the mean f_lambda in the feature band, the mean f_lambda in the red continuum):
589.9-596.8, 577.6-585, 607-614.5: 0.04 mag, 42.3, 40.6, 41.5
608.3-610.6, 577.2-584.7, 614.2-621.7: -0.05 mag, 42.3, 41.4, 38.8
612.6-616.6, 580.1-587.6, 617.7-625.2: -0.02 mag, 42.2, 39.6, 38.3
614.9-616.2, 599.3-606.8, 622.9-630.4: 0.03 mag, 41.3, 38.9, 38.8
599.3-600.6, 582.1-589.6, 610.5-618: -0.01 mag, 40.7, 40.7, 40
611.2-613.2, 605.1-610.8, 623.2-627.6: -0.01 mag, 41.8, 41.3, 38.3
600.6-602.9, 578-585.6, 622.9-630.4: 0.01 mag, 42.2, 40.5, 38.8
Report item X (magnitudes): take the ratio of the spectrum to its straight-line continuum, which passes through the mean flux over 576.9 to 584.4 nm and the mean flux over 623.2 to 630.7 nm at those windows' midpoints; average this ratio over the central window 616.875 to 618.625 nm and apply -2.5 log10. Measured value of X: 0.02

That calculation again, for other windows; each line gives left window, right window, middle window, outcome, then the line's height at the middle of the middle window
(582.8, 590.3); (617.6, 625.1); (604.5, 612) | -0.08 mag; 38.9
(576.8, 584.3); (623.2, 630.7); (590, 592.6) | 0.04 mag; 41.4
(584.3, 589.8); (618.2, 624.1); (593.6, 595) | -0.04 mag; 39.3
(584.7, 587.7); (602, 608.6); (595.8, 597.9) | 0.01 mag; 41.7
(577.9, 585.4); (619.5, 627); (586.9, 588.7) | 0.03 mag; 41.7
